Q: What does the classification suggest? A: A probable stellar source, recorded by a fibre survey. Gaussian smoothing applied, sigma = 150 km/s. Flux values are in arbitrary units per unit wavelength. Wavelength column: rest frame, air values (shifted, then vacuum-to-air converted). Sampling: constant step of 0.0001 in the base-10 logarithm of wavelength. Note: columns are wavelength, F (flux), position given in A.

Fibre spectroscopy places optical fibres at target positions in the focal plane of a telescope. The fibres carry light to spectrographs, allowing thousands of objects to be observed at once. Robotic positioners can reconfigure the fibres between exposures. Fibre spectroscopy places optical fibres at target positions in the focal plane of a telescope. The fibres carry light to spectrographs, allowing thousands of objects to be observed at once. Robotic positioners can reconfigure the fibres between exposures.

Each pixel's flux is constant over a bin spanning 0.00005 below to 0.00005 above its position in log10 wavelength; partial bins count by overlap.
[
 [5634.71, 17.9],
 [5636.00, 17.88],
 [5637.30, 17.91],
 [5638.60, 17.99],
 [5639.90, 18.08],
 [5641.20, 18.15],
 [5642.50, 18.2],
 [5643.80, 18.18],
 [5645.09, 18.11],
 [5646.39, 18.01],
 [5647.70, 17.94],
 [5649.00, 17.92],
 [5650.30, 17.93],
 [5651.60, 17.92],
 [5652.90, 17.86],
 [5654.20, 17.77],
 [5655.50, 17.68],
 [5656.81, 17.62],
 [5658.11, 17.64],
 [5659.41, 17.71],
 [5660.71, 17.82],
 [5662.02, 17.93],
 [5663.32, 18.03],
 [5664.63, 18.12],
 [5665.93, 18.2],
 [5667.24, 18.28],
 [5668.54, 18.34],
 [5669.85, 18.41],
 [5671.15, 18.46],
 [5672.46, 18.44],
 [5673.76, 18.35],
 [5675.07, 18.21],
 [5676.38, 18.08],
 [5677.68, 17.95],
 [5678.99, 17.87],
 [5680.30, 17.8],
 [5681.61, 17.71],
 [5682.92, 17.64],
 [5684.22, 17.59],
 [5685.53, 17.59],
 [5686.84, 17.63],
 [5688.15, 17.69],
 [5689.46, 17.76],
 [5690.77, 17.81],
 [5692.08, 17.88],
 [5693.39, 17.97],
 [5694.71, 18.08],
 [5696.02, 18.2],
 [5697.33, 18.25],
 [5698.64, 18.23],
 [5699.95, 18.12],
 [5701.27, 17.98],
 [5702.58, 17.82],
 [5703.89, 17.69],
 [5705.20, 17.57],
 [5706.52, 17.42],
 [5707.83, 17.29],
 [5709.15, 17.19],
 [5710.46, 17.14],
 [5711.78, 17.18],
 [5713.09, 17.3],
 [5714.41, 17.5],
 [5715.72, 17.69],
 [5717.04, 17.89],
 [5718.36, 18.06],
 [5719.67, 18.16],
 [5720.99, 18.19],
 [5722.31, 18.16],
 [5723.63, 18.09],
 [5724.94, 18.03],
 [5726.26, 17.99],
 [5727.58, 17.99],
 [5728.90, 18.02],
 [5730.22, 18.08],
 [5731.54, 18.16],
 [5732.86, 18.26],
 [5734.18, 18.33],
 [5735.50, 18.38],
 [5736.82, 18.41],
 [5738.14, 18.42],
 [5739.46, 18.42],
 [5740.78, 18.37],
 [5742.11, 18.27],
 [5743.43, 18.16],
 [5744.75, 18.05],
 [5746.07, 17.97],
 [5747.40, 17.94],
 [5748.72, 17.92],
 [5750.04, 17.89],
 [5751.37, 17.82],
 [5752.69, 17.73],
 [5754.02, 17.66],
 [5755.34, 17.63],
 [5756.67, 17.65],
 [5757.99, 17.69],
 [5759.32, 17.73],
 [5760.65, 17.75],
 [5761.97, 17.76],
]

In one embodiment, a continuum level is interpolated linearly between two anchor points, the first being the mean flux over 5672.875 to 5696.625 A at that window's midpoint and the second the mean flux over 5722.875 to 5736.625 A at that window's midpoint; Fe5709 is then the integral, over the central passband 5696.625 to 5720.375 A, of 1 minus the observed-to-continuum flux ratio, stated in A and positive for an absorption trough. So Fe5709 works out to 0.4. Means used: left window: 17.9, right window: 18.1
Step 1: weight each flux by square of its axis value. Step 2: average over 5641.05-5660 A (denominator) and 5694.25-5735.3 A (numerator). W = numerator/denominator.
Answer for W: 1.02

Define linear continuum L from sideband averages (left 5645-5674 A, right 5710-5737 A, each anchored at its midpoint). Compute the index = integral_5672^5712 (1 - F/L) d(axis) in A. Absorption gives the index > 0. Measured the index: 0.4 A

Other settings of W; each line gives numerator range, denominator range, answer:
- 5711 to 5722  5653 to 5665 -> 1.02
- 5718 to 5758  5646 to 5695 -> 1.03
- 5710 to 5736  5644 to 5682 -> 1.02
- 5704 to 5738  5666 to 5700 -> 1.01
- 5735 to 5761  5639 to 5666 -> 1.04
